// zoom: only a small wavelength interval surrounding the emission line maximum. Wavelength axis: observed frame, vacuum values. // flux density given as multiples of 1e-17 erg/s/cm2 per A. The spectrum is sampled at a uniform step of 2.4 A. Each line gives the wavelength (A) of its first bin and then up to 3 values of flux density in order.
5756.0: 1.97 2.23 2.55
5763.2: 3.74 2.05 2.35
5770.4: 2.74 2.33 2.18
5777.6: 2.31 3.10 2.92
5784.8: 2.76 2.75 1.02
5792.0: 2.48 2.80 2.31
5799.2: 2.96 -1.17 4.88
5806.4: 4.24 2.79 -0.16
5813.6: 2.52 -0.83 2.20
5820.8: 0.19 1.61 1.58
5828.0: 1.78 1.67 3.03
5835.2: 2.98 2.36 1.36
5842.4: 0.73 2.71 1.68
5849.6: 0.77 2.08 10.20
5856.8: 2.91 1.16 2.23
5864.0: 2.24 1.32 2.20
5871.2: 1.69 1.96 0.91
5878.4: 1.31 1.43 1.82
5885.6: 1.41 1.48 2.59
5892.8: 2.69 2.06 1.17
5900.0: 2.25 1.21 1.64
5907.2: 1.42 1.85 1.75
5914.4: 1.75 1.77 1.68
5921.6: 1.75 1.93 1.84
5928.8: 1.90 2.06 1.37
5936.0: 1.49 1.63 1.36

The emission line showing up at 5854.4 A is H-beta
